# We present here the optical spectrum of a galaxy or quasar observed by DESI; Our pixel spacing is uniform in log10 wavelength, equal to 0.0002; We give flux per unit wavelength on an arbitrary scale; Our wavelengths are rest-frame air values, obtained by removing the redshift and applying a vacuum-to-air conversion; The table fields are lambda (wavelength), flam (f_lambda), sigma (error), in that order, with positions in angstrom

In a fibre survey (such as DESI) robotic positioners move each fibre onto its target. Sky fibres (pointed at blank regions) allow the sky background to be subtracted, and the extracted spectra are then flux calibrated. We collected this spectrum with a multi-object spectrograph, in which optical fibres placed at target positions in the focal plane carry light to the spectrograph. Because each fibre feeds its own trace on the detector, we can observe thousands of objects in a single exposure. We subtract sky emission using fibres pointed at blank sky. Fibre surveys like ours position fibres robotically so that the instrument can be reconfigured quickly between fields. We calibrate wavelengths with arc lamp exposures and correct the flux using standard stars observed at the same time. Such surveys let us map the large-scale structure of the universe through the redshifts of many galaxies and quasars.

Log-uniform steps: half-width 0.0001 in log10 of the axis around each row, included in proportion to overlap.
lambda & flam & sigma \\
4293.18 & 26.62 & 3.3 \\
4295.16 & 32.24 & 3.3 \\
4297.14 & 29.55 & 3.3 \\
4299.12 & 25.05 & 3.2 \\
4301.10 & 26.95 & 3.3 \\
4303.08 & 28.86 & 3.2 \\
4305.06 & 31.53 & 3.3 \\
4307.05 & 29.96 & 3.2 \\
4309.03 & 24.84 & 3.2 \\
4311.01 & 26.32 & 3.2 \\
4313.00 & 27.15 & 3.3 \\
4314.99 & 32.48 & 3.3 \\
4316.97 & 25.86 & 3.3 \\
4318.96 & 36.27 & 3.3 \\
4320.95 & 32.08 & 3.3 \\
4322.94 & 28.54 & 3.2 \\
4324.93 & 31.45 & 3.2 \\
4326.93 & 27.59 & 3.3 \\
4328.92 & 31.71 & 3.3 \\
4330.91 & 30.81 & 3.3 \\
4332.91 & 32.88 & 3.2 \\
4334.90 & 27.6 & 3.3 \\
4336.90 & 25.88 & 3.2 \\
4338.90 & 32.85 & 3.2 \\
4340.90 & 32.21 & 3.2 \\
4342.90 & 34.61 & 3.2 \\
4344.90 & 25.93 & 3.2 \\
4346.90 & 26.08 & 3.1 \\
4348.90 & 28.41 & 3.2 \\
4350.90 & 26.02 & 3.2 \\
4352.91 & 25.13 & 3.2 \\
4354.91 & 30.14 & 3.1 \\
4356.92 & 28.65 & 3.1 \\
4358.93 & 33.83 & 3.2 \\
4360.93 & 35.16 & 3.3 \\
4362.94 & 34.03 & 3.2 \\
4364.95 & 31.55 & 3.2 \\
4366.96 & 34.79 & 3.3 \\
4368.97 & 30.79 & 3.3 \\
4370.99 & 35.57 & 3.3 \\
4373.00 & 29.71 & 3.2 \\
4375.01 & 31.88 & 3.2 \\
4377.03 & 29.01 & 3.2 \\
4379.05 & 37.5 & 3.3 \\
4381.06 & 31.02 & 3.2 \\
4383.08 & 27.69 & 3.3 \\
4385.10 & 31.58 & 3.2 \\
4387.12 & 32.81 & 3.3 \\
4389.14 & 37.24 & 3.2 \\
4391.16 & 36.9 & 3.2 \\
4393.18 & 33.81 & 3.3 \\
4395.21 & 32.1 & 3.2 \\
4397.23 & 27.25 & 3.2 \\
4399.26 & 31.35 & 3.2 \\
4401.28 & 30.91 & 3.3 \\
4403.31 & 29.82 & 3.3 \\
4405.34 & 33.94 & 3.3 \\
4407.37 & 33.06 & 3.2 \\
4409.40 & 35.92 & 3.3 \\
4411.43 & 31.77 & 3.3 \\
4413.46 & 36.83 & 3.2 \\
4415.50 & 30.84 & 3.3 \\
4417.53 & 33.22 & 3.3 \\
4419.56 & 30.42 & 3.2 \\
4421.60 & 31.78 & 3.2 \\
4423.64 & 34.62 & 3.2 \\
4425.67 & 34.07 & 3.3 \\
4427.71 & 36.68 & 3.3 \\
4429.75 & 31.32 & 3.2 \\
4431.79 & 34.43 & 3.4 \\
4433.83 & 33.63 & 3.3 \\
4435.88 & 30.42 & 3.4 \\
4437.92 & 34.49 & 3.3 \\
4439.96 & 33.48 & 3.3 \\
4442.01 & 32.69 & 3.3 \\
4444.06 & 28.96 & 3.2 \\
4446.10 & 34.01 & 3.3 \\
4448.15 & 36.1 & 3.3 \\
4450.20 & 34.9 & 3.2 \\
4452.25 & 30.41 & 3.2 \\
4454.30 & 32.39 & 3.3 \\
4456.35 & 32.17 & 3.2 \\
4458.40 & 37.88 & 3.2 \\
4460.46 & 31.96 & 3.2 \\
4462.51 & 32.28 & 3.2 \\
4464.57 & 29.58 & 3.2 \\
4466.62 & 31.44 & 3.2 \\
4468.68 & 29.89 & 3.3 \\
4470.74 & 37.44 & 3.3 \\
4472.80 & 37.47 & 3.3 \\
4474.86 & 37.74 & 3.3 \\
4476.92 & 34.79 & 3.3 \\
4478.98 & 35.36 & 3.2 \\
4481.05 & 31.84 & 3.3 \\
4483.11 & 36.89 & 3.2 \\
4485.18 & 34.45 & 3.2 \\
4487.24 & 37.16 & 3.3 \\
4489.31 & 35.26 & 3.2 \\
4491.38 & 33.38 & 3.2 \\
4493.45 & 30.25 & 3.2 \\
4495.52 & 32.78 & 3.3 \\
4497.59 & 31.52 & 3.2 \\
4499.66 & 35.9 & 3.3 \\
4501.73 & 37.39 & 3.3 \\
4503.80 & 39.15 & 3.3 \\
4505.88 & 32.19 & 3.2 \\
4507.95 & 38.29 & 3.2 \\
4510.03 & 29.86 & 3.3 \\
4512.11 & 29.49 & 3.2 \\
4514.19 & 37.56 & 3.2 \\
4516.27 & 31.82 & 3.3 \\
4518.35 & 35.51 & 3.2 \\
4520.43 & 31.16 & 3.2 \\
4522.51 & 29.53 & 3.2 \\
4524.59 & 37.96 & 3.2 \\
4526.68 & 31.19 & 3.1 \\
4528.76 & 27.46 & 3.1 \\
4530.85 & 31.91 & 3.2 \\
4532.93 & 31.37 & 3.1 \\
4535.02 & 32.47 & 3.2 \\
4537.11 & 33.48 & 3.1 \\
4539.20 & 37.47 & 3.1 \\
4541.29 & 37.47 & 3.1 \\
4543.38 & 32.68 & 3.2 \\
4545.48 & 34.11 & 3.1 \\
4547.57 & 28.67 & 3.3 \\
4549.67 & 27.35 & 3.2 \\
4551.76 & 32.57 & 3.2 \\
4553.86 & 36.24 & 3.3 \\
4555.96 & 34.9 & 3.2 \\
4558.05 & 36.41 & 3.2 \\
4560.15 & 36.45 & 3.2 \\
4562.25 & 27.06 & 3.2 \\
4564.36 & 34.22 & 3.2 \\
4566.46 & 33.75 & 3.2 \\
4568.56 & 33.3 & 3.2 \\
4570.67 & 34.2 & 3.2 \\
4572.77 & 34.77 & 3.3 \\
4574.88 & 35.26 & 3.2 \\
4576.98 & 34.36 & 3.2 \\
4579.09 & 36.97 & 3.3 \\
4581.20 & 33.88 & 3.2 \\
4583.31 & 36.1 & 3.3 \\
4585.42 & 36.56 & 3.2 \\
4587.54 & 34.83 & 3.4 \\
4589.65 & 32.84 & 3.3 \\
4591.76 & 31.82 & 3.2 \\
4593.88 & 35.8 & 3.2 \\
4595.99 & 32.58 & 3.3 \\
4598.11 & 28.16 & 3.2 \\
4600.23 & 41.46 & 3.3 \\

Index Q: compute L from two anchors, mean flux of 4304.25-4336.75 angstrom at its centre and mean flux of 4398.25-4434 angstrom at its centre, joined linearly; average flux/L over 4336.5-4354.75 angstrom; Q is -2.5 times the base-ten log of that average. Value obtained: 0.07 mag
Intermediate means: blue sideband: 29.7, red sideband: 33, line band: 28.7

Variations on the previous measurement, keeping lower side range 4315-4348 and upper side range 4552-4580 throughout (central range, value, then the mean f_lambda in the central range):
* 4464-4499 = -0.04 mag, 34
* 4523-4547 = 0.02 mag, 33.2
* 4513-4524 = 0.01 mag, 33.3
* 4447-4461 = -0.04 mag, 33.7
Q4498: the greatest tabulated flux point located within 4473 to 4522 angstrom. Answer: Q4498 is 39.15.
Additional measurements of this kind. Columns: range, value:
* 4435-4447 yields 34.49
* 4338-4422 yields 37.5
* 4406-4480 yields 37.88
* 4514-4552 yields 37.96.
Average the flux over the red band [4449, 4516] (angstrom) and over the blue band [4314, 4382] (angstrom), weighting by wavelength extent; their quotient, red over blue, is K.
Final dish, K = 1.1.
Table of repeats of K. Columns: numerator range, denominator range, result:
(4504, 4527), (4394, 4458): 1.02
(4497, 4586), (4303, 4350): 1.14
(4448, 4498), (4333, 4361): 1.15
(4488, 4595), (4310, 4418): 1.08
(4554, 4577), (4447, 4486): 1.01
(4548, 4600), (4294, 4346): 1.14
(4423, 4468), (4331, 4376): 1.08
